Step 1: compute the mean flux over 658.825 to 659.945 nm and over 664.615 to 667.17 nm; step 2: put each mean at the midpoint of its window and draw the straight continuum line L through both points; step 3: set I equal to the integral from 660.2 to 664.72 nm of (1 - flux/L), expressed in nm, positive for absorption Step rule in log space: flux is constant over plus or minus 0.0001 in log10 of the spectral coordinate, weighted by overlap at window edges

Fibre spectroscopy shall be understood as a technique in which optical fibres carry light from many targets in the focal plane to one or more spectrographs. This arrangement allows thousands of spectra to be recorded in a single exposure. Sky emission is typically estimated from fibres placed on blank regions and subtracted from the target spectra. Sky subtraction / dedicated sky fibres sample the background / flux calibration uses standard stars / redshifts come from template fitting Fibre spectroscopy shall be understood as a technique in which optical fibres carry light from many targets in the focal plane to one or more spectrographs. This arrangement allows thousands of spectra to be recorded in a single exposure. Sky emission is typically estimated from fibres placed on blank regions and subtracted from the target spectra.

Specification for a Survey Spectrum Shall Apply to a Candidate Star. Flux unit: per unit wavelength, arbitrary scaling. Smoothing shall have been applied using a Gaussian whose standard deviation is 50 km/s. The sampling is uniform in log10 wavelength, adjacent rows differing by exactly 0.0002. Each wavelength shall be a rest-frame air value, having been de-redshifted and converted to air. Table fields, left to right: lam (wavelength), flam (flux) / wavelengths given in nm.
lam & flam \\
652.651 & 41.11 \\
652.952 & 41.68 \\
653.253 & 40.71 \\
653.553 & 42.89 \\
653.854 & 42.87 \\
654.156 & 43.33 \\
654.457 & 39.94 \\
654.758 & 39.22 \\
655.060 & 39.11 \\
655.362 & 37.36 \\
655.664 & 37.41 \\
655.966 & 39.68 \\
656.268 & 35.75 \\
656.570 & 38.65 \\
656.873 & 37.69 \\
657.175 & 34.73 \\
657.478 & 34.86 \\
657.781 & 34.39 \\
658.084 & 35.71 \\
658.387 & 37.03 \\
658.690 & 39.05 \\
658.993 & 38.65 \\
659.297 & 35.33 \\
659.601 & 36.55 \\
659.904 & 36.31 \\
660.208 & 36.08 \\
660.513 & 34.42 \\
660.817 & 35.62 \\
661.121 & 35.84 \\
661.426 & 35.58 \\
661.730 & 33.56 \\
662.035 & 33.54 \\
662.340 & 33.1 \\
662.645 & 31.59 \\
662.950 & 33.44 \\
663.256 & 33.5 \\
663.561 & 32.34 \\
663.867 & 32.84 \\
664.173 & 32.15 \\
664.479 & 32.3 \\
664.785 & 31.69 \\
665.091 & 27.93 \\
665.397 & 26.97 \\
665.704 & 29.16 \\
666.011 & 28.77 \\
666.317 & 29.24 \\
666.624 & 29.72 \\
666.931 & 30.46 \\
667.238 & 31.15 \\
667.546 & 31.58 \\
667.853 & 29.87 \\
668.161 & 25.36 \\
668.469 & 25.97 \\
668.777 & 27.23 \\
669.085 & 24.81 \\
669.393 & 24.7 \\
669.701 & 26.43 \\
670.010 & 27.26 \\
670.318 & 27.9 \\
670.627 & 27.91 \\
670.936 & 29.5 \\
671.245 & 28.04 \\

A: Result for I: -0.048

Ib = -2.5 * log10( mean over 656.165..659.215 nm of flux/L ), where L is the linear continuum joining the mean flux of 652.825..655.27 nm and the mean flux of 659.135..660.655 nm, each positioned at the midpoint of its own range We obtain 0.032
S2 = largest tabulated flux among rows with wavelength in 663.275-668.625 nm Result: 32.84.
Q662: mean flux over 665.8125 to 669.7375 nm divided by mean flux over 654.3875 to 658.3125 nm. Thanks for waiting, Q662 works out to 0.8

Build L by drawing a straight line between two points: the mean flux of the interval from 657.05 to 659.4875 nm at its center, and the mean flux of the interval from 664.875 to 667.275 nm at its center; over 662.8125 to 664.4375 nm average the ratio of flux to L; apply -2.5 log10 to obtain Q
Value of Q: -0.048 mag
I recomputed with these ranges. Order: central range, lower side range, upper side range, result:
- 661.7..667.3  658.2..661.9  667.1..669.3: 0.08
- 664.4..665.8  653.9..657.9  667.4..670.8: 0.05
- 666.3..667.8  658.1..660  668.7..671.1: -0.04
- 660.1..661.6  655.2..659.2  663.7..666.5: -0.07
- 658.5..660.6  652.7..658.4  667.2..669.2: -0.09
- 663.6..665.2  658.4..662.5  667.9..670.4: 0.00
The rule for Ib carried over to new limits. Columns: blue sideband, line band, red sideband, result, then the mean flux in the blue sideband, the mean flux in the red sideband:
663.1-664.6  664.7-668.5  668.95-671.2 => 0.04 mag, 32.6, 27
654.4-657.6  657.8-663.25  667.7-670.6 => -0.05 mag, 37.6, 26.7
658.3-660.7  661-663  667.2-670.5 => 0.01 mag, 36.7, 27.3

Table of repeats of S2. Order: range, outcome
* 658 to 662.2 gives 39.05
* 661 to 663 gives 35.84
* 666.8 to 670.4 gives 31.58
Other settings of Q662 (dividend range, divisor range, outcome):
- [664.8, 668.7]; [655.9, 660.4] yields 0.79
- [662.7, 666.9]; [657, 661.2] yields 0.85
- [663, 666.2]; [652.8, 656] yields 0.76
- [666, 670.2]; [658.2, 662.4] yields 0.78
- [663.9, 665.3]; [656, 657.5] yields 0.84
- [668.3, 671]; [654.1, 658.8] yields 0.71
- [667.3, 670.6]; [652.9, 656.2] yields 0.68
